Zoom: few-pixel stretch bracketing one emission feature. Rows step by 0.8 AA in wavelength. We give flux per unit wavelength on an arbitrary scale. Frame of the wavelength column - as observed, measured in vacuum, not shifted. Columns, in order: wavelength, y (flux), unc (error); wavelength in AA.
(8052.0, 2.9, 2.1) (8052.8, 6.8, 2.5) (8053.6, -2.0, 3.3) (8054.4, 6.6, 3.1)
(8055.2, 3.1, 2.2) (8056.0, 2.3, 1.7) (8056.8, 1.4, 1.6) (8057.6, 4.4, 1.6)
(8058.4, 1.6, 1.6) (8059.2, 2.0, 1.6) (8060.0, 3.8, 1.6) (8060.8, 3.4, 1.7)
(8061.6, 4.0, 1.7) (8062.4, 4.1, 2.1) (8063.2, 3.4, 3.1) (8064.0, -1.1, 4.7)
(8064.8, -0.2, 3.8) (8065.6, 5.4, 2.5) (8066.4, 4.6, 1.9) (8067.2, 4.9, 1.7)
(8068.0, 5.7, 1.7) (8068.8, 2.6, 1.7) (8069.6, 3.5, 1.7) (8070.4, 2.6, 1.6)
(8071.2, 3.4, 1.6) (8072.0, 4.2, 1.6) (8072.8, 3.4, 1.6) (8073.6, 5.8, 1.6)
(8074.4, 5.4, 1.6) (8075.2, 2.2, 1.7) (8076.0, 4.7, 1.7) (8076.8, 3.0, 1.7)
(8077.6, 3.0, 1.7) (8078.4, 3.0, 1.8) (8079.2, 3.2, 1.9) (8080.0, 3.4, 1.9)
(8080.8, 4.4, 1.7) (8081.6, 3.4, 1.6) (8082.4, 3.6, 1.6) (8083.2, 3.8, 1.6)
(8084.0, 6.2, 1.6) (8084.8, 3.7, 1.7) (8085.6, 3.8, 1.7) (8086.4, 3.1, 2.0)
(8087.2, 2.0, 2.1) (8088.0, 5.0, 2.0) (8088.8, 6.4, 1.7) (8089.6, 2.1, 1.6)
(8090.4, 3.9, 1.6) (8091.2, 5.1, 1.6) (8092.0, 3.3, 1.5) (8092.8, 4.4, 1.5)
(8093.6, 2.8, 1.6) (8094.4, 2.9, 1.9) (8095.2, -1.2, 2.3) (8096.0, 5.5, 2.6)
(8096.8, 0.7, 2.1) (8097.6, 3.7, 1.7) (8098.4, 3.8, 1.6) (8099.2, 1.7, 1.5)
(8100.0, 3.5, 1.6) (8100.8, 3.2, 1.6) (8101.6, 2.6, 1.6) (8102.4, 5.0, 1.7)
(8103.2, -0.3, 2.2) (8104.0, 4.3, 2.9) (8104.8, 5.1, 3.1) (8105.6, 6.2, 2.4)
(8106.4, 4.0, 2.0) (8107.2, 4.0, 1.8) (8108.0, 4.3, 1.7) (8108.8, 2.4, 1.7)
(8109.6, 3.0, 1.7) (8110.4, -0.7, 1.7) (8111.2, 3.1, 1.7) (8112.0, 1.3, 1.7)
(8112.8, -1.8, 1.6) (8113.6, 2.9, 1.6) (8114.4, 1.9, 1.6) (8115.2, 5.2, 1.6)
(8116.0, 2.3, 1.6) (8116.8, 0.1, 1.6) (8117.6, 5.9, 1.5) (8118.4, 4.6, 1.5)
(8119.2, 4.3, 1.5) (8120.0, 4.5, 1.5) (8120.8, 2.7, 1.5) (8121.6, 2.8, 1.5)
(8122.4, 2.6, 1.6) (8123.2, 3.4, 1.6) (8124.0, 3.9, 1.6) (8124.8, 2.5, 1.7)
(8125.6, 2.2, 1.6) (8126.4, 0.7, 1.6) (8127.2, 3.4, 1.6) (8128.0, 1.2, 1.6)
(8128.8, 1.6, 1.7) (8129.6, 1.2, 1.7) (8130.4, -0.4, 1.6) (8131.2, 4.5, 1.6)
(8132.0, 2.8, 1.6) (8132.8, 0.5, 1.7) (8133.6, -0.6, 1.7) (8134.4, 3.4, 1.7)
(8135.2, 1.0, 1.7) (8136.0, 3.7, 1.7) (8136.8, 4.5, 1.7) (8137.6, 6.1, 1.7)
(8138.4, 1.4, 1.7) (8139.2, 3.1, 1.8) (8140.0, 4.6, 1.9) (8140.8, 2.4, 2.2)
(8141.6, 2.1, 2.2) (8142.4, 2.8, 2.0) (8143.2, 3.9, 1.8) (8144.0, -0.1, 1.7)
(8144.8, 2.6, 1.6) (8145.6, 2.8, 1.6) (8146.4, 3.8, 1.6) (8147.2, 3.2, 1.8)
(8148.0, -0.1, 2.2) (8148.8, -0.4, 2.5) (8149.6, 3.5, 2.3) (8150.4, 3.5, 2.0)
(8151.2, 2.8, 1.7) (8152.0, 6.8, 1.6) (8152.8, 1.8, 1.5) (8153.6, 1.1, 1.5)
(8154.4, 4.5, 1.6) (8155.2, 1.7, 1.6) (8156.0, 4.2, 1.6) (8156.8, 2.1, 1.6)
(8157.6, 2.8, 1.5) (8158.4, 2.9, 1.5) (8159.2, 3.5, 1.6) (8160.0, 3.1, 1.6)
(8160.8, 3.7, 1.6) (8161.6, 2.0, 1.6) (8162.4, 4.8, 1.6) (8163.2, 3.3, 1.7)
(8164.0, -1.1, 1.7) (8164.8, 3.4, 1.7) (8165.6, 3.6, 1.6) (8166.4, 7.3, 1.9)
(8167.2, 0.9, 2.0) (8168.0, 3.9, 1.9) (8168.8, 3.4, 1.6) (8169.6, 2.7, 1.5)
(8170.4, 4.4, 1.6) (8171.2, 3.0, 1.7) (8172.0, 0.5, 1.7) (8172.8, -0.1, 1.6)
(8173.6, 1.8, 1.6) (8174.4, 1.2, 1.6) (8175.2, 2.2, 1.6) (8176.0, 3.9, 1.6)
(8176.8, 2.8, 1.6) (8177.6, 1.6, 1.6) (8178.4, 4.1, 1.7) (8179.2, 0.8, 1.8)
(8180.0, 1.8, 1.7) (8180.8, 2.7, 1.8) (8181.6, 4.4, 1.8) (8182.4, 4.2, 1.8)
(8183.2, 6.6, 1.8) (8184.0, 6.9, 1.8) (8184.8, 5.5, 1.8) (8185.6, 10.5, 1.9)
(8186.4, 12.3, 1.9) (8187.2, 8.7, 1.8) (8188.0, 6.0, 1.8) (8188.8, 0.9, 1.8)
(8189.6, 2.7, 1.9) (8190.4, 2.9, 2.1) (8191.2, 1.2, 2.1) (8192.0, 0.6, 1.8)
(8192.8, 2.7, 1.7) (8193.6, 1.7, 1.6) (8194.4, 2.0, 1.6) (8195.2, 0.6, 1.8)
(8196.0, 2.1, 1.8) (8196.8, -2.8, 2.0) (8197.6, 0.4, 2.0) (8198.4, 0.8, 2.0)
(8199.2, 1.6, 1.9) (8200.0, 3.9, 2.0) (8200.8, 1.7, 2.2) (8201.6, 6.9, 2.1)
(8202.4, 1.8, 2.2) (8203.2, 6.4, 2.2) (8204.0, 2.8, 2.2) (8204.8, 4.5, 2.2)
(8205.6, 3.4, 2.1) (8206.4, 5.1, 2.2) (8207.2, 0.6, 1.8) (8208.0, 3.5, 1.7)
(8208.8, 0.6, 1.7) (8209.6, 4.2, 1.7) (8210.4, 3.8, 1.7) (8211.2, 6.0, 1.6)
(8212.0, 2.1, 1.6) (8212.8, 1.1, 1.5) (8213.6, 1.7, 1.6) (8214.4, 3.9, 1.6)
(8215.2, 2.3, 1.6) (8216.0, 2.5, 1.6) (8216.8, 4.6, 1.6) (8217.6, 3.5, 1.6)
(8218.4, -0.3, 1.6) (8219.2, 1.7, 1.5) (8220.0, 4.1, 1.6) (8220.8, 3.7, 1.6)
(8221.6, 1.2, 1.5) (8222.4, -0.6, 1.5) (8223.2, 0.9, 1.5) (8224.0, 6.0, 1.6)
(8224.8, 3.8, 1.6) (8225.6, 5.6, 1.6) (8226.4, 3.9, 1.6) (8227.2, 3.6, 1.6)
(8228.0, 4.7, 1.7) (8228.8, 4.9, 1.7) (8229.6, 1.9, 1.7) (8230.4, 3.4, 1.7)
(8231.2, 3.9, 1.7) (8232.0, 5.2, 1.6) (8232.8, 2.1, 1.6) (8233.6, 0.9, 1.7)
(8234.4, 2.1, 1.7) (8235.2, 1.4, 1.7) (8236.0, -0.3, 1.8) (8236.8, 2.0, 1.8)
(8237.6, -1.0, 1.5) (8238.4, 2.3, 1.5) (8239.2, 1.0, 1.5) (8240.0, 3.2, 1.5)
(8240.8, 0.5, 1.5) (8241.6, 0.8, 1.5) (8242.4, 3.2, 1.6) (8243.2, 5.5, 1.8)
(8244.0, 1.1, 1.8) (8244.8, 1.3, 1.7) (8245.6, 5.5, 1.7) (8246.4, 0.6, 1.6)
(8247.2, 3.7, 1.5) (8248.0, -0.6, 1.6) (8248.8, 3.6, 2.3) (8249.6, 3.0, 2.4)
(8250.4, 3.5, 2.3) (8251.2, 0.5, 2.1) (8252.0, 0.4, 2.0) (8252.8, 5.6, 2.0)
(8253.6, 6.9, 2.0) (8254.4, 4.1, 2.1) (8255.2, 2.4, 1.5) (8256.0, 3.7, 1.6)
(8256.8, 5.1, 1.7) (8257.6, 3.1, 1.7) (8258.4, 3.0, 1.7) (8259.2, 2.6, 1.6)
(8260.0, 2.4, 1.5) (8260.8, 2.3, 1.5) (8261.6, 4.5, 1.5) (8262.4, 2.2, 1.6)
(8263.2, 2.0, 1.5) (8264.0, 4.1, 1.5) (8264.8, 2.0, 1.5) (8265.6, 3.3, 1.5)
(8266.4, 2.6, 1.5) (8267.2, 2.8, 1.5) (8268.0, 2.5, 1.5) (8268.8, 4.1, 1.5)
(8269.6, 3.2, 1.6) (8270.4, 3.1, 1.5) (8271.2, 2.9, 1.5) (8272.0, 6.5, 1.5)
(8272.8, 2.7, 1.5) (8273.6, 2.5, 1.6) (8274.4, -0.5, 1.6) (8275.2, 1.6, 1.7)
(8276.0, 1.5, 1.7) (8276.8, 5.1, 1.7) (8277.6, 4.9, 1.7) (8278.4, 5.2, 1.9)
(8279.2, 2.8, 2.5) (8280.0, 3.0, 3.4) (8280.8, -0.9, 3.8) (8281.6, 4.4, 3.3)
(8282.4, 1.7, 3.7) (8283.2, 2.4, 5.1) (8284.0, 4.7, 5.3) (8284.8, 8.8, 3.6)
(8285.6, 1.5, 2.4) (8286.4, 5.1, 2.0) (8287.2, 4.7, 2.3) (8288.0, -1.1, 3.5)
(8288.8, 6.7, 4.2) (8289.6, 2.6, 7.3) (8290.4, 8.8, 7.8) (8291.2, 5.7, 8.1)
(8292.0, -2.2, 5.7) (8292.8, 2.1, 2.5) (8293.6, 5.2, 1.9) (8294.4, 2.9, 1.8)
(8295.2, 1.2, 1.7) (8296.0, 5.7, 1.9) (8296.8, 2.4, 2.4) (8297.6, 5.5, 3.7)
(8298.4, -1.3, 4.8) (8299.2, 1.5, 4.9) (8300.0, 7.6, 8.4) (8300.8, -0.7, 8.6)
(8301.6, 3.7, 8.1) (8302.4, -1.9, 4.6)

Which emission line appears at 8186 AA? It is H-gamma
